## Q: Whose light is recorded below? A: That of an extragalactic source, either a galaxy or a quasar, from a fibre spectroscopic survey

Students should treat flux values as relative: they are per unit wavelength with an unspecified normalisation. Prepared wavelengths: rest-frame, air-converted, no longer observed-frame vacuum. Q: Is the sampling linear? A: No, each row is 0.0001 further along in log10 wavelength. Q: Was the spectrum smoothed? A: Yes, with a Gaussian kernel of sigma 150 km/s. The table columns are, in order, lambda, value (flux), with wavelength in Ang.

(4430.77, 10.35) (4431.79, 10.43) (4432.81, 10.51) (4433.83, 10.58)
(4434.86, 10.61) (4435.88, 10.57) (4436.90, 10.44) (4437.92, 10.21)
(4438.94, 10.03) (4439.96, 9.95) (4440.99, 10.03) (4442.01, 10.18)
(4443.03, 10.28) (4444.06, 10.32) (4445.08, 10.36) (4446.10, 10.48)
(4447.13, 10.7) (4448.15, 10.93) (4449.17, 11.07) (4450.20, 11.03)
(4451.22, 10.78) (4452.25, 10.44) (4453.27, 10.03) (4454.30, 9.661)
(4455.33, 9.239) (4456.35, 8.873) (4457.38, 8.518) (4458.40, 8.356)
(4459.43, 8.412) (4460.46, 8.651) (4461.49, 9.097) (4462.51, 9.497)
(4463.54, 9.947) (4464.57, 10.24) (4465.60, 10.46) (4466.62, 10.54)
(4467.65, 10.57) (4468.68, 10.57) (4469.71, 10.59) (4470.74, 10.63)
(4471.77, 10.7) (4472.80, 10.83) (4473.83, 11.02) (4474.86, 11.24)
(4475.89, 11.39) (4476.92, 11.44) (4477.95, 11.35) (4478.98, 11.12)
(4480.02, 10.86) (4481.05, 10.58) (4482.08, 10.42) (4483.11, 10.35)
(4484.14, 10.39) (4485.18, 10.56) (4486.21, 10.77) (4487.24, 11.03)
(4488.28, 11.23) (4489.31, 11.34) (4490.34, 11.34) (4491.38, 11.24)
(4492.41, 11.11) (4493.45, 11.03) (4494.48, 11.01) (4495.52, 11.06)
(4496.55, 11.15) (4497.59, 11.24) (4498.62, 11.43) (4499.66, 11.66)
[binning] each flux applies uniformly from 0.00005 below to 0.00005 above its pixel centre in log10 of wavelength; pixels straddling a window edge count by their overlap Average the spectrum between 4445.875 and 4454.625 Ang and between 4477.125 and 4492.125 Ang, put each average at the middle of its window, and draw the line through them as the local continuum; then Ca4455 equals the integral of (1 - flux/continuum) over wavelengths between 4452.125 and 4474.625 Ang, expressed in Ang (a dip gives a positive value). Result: 1.78 Ang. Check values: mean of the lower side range 10.6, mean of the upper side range 10.9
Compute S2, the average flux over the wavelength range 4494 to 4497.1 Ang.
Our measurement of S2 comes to 11.1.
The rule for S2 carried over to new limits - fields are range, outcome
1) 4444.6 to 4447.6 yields 10.5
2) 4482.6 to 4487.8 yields 10.6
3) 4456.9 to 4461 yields 8.48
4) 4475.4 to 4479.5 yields 11.3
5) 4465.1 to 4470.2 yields 10.6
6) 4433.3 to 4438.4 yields 10.5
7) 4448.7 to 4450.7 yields 11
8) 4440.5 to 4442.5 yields 10.1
